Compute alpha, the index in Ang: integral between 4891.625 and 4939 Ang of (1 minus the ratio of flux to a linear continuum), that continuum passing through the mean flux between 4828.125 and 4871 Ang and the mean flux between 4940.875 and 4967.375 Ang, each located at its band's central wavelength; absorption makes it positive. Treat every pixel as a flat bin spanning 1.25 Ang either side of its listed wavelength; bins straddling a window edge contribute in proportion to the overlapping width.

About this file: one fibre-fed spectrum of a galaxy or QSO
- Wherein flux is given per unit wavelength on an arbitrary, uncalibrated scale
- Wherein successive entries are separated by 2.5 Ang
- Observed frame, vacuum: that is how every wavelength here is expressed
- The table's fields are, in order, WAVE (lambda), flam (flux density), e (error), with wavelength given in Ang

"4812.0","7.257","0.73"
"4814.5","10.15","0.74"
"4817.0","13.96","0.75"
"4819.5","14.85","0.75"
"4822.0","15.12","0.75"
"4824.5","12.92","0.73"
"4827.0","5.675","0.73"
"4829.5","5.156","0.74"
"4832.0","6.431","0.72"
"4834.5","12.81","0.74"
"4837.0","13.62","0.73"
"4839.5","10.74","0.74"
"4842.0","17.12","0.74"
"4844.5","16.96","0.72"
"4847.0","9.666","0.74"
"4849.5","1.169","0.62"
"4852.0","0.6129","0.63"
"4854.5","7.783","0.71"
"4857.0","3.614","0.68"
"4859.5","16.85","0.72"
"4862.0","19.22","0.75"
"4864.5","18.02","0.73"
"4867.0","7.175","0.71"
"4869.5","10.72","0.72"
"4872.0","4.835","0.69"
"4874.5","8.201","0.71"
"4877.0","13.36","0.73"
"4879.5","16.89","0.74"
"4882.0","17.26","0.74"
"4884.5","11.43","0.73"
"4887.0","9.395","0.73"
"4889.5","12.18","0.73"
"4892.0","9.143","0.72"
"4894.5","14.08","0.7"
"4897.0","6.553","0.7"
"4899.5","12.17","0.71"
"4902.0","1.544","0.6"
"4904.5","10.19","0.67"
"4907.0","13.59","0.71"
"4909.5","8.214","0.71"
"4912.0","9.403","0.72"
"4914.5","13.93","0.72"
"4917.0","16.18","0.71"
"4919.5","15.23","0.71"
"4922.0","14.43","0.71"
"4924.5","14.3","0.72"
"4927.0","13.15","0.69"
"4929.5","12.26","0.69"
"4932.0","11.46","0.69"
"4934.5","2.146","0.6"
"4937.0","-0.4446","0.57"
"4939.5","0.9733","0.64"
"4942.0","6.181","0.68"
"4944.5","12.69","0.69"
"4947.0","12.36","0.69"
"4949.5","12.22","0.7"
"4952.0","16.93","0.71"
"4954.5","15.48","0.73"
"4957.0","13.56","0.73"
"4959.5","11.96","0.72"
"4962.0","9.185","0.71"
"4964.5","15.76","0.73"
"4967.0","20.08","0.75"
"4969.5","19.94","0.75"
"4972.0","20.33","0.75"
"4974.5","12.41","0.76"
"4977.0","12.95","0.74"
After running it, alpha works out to 7.1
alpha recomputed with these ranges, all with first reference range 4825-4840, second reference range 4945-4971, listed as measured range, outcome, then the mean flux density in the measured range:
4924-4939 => 5.9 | 8.15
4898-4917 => 3.5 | 10.2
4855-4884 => -3.7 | 12.2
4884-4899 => 1.6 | 10.5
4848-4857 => 6.0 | 3.43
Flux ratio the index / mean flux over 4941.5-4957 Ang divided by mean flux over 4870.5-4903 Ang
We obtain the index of 1.23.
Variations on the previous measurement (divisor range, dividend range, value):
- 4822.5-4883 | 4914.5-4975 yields 1.16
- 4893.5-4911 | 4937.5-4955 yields 1.09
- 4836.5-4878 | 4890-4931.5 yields 1.10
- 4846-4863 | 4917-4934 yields 1.60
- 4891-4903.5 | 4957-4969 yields 1.67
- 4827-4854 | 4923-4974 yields 1.31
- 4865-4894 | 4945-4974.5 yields 1.34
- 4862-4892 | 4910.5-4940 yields 0.87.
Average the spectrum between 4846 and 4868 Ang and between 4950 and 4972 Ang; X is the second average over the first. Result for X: 1.66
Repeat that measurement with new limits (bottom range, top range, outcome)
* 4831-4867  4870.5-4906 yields 0.96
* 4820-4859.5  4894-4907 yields 0.94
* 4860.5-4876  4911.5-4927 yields 1.23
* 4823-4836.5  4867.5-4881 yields 1.19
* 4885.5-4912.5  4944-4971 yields 1.51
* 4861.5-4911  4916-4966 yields 1.02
